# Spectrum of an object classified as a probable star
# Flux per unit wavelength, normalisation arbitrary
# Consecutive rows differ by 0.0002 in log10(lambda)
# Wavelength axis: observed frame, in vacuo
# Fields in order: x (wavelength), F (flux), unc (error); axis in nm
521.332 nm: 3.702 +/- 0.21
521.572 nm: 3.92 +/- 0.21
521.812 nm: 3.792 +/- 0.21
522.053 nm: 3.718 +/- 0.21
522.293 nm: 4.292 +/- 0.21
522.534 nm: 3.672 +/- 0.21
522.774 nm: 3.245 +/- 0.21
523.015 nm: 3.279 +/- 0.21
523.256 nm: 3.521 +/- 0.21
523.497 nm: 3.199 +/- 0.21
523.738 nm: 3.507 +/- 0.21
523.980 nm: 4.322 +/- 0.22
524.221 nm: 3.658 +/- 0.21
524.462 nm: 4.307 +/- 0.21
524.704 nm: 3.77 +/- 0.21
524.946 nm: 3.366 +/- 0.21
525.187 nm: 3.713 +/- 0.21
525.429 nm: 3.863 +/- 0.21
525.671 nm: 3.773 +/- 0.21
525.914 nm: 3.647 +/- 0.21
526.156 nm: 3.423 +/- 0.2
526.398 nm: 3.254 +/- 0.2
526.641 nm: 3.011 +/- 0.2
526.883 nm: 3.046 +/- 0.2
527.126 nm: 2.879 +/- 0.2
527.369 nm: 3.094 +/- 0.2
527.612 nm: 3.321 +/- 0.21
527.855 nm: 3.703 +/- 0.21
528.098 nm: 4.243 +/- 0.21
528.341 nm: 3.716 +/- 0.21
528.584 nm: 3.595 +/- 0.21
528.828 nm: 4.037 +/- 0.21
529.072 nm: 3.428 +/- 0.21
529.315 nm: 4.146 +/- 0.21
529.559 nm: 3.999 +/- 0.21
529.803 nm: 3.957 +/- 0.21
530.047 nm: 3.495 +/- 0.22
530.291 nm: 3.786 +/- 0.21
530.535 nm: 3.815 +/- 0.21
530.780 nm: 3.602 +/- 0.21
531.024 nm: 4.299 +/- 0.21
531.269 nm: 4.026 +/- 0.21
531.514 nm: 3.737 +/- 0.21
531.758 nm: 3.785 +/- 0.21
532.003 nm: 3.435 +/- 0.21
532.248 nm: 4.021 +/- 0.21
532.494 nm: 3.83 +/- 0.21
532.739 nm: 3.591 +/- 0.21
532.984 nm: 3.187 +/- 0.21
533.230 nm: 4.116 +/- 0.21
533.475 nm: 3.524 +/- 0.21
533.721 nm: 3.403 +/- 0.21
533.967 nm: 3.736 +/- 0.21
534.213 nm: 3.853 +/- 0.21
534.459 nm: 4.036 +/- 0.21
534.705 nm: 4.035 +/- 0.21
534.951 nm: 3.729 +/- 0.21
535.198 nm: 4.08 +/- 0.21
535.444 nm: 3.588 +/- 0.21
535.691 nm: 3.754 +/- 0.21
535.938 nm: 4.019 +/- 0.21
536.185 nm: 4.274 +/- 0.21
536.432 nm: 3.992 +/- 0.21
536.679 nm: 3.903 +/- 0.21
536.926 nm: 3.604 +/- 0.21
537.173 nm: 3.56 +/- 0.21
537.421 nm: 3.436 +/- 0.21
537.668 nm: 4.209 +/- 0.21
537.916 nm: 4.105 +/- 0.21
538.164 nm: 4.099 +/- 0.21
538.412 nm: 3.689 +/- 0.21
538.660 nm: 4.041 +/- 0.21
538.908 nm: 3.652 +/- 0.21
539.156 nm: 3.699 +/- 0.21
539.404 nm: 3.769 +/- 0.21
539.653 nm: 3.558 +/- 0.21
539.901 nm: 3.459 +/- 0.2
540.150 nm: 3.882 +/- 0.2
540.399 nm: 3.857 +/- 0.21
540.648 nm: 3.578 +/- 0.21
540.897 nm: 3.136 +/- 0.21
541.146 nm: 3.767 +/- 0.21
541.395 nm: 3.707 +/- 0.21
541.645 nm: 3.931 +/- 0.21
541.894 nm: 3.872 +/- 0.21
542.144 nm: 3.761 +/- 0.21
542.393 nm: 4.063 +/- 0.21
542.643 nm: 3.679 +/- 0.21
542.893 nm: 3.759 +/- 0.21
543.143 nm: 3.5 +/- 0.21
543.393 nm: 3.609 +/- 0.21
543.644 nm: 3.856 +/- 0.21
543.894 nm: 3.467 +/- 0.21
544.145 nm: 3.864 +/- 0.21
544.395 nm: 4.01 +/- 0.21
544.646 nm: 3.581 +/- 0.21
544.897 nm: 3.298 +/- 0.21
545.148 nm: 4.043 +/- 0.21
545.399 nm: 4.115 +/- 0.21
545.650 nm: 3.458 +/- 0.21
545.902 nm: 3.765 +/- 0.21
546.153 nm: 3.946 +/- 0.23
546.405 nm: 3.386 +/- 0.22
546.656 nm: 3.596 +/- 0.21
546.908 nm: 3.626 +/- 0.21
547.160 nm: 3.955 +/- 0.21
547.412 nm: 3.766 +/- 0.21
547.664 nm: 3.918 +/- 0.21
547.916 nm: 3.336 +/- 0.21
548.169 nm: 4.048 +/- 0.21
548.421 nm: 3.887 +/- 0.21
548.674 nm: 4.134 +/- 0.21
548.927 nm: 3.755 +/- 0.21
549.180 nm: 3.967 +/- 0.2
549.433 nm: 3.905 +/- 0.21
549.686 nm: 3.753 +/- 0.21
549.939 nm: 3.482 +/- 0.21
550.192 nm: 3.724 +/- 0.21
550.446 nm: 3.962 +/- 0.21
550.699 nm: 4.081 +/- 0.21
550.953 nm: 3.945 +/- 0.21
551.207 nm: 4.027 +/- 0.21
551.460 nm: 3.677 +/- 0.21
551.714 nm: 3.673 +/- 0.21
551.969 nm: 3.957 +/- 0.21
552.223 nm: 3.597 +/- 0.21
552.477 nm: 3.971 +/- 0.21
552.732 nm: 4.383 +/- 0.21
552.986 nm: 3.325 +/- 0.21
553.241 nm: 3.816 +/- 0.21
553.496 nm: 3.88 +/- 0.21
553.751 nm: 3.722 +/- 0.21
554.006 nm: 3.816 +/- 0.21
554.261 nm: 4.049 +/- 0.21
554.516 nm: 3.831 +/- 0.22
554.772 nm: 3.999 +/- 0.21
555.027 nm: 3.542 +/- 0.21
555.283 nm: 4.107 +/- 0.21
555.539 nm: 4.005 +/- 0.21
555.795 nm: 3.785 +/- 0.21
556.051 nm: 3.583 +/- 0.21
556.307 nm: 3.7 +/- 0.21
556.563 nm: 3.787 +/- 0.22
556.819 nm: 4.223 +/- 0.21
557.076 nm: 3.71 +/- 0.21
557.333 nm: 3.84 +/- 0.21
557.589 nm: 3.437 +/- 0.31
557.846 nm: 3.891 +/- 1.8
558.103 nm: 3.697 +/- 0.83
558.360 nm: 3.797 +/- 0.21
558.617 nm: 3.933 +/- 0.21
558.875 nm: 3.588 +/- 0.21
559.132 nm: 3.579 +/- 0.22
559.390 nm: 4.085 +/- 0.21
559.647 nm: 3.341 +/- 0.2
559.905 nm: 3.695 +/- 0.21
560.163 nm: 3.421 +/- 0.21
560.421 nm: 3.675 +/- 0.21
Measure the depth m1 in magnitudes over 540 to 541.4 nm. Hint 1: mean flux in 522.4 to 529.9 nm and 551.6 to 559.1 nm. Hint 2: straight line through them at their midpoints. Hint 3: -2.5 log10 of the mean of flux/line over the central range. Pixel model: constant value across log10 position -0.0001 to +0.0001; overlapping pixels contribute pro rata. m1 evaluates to 0.02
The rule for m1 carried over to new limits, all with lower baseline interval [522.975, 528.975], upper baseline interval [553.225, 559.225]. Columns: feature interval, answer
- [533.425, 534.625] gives -0.03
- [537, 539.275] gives -0.05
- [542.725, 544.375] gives 0.00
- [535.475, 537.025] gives -0.07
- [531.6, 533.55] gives -0.02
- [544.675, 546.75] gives 0.01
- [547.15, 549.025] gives -0.03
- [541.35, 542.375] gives -0.05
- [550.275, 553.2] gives -0.03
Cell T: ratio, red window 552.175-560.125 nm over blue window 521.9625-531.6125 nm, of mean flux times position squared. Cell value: 1.15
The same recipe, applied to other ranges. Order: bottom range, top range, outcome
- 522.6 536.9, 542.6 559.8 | 1.11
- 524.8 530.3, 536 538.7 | 1.13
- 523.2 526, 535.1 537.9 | 1.08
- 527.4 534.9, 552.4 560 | 1.10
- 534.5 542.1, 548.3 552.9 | 1.07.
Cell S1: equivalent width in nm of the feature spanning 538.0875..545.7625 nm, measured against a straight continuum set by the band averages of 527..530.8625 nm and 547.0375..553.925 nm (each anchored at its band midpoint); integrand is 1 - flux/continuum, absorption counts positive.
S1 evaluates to 0.08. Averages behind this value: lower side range 3.68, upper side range 3.84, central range 3.73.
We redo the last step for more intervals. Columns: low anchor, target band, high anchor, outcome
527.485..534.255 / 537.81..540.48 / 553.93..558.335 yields -0.01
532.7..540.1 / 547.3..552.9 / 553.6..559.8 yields -0.09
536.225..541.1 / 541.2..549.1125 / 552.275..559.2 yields 0.03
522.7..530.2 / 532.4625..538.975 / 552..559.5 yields -0.26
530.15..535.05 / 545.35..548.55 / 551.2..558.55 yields 0.05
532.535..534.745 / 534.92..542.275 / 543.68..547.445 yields -0.14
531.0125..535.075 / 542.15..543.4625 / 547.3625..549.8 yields 0.03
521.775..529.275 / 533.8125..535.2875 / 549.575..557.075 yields -0.09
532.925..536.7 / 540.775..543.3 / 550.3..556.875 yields 0.08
